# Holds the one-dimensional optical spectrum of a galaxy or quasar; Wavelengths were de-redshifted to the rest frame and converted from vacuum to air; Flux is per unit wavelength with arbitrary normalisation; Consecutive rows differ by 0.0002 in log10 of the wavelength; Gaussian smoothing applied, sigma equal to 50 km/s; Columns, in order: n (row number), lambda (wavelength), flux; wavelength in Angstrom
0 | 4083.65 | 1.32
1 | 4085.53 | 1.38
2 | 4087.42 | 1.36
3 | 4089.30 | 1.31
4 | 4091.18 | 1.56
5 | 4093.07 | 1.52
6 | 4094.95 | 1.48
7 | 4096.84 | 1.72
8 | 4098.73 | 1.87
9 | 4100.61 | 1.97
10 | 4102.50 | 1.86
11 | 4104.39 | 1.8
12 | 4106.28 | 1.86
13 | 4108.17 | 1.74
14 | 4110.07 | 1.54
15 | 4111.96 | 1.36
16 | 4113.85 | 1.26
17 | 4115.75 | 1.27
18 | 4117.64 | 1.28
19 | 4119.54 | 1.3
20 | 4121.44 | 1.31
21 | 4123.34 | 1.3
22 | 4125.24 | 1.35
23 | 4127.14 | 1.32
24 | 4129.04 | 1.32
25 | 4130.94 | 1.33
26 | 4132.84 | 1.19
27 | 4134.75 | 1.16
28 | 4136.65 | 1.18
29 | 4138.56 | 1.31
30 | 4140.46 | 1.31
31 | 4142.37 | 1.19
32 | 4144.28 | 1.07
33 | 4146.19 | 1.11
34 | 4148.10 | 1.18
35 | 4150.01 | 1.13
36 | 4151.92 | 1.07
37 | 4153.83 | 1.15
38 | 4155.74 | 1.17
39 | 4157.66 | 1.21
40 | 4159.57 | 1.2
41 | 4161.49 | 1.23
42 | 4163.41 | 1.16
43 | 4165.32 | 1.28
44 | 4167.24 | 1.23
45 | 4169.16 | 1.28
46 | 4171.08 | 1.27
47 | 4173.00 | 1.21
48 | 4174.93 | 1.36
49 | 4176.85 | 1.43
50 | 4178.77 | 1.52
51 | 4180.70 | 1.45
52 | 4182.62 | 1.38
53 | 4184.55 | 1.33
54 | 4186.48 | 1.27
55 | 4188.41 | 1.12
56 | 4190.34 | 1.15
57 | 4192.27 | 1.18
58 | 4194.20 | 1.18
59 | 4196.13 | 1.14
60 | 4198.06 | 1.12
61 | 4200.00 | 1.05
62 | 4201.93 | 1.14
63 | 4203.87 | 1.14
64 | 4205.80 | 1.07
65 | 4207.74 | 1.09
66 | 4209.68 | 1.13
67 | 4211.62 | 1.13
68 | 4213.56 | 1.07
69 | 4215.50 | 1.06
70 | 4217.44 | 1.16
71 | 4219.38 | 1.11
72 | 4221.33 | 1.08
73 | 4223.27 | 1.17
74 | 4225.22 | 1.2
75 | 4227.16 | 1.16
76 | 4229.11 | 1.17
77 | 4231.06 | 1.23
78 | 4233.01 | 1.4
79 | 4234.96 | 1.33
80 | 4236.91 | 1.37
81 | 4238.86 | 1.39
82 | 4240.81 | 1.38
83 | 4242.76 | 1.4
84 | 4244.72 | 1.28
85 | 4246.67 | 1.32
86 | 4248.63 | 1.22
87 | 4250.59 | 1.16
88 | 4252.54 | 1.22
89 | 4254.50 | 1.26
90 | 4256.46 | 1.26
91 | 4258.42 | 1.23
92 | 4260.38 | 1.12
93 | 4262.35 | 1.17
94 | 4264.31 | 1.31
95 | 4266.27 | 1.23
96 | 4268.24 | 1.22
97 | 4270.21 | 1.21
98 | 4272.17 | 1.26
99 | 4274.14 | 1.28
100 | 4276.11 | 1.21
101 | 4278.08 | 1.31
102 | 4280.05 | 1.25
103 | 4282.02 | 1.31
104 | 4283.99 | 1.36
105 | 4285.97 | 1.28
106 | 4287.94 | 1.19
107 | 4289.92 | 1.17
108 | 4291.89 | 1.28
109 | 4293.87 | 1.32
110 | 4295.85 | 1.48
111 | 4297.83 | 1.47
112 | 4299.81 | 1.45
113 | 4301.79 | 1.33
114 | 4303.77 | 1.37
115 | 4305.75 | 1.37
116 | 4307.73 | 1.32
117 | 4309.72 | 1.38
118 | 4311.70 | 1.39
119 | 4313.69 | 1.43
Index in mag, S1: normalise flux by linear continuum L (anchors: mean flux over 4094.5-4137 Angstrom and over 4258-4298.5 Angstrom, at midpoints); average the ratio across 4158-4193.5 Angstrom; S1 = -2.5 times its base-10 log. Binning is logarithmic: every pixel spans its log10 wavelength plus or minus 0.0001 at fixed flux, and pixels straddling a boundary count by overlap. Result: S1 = 0.10 mag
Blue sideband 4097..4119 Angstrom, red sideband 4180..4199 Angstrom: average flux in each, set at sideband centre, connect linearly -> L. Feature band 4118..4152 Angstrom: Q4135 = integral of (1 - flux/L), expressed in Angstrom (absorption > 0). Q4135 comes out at 5.82 Angstrom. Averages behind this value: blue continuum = 1.62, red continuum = 1.23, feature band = 1.23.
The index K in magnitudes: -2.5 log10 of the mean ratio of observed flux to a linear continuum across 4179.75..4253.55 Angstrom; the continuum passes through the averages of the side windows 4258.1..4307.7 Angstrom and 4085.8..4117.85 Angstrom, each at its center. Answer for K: 0.15 mag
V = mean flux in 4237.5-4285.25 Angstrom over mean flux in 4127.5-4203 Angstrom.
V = 1.0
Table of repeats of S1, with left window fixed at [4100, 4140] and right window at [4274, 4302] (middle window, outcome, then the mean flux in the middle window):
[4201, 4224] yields 0.22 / 1.11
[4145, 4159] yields 0.22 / 1.15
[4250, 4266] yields 0.10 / 1.22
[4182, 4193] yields 0.12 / 1.23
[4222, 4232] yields 0.15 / 1.18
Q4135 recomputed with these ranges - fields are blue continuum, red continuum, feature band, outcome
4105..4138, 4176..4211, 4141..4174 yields 2.6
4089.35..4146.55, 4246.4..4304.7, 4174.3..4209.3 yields 3.4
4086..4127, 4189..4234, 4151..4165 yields 1.7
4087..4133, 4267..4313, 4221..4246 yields 1.6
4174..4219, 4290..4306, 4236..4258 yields -0.1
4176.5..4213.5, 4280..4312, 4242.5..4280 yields 1.4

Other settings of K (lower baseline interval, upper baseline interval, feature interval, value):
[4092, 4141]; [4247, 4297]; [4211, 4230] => 0.169 mag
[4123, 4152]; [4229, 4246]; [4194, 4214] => 0.167 mag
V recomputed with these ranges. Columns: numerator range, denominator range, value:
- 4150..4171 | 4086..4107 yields 0.72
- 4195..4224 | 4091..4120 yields 0.70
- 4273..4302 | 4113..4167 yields 1.07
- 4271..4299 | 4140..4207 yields 1.07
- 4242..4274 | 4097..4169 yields 0.92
